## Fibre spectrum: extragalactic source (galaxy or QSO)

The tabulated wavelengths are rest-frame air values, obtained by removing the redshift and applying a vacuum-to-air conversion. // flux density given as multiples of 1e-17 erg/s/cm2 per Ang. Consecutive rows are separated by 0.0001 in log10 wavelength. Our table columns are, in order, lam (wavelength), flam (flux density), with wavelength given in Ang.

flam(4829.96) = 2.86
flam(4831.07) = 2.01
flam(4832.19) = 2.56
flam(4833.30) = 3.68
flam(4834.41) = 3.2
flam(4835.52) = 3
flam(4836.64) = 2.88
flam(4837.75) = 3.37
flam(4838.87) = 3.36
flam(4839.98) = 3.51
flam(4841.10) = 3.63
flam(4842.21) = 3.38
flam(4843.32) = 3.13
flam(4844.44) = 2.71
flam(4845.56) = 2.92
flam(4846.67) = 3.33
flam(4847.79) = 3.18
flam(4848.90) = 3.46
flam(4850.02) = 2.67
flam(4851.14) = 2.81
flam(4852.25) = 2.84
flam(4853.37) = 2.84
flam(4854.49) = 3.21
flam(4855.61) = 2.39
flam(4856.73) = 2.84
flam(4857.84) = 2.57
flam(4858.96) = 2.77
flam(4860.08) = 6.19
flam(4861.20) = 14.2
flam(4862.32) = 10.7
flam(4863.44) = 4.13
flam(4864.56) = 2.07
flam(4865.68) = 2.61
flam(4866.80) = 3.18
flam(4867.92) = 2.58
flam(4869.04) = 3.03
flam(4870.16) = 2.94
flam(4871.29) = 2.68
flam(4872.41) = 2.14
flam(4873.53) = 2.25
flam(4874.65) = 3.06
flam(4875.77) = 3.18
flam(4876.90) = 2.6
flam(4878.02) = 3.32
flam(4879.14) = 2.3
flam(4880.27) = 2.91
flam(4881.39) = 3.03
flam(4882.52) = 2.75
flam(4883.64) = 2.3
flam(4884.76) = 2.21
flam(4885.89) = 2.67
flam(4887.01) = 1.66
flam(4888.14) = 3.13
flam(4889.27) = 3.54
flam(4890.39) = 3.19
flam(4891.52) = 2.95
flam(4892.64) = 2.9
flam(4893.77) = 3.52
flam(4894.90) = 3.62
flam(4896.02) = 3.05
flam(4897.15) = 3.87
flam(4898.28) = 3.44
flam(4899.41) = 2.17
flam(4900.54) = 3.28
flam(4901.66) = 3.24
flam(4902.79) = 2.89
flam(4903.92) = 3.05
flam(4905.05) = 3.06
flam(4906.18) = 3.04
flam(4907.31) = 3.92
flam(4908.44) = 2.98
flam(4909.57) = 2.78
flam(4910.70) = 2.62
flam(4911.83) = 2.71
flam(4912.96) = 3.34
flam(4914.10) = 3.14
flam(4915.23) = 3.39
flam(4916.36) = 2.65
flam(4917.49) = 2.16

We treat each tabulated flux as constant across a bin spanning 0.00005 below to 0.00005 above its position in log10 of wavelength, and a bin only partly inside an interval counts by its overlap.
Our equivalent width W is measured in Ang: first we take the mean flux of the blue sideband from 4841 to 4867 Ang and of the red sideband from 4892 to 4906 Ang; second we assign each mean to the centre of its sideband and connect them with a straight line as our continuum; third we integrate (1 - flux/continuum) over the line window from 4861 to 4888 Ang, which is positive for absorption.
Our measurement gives 1.9 Ang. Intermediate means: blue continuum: 3.92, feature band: 3.37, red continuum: 3.17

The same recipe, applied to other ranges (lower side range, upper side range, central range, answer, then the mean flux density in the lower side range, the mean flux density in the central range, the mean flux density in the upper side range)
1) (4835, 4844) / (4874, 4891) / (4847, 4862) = -4.9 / 3.27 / 4.1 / 2.79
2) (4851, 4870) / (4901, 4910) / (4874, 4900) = 4.5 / 4.18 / 2.93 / 3.13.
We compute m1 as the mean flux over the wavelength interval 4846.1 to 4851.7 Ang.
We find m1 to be 3.09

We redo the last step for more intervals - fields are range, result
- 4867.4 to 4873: 2.67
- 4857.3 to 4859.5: 2.67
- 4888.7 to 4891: 3.35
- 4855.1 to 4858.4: 2.61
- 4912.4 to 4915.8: 3.28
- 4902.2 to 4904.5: 2.97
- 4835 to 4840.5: 3.22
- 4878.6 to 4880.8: 2.6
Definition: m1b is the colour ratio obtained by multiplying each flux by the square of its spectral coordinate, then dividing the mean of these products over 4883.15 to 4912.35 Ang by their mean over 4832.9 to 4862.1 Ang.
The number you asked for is 0.83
